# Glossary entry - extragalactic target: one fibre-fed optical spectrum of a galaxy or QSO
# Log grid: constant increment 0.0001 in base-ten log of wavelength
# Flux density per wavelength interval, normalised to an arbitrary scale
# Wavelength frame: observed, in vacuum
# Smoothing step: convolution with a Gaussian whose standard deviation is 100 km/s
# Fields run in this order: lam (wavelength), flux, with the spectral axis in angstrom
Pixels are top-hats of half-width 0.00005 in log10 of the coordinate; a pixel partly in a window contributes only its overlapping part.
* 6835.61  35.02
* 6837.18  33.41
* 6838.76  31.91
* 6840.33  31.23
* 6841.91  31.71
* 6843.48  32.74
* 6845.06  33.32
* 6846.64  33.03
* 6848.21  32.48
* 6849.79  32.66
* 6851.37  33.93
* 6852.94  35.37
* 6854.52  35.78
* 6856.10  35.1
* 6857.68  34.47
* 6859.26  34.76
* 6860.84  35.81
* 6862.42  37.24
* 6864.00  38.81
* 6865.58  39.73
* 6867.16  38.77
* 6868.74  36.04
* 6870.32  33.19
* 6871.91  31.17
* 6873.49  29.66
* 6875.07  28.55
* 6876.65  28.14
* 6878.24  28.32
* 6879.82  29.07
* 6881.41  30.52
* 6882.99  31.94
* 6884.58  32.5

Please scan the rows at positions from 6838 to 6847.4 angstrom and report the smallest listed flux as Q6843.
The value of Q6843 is 31.23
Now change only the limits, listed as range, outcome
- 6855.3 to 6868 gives 34.47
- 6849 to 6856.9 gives 32.66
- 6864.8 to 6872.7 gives 31.17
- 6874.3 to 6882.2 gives 28.14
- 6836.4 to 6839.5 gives 31.91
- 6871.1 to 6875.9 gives 28.55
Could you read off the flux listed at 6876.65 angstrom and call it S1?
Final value 28.14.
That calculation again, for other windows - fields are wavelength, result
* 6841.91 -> 31.71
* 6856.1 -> 35.1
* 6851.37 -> 33.93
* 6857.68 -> 34.47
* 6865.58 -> 39.73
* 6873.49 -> 29.66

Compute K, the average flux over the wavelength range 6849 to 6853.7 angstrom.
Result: 34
